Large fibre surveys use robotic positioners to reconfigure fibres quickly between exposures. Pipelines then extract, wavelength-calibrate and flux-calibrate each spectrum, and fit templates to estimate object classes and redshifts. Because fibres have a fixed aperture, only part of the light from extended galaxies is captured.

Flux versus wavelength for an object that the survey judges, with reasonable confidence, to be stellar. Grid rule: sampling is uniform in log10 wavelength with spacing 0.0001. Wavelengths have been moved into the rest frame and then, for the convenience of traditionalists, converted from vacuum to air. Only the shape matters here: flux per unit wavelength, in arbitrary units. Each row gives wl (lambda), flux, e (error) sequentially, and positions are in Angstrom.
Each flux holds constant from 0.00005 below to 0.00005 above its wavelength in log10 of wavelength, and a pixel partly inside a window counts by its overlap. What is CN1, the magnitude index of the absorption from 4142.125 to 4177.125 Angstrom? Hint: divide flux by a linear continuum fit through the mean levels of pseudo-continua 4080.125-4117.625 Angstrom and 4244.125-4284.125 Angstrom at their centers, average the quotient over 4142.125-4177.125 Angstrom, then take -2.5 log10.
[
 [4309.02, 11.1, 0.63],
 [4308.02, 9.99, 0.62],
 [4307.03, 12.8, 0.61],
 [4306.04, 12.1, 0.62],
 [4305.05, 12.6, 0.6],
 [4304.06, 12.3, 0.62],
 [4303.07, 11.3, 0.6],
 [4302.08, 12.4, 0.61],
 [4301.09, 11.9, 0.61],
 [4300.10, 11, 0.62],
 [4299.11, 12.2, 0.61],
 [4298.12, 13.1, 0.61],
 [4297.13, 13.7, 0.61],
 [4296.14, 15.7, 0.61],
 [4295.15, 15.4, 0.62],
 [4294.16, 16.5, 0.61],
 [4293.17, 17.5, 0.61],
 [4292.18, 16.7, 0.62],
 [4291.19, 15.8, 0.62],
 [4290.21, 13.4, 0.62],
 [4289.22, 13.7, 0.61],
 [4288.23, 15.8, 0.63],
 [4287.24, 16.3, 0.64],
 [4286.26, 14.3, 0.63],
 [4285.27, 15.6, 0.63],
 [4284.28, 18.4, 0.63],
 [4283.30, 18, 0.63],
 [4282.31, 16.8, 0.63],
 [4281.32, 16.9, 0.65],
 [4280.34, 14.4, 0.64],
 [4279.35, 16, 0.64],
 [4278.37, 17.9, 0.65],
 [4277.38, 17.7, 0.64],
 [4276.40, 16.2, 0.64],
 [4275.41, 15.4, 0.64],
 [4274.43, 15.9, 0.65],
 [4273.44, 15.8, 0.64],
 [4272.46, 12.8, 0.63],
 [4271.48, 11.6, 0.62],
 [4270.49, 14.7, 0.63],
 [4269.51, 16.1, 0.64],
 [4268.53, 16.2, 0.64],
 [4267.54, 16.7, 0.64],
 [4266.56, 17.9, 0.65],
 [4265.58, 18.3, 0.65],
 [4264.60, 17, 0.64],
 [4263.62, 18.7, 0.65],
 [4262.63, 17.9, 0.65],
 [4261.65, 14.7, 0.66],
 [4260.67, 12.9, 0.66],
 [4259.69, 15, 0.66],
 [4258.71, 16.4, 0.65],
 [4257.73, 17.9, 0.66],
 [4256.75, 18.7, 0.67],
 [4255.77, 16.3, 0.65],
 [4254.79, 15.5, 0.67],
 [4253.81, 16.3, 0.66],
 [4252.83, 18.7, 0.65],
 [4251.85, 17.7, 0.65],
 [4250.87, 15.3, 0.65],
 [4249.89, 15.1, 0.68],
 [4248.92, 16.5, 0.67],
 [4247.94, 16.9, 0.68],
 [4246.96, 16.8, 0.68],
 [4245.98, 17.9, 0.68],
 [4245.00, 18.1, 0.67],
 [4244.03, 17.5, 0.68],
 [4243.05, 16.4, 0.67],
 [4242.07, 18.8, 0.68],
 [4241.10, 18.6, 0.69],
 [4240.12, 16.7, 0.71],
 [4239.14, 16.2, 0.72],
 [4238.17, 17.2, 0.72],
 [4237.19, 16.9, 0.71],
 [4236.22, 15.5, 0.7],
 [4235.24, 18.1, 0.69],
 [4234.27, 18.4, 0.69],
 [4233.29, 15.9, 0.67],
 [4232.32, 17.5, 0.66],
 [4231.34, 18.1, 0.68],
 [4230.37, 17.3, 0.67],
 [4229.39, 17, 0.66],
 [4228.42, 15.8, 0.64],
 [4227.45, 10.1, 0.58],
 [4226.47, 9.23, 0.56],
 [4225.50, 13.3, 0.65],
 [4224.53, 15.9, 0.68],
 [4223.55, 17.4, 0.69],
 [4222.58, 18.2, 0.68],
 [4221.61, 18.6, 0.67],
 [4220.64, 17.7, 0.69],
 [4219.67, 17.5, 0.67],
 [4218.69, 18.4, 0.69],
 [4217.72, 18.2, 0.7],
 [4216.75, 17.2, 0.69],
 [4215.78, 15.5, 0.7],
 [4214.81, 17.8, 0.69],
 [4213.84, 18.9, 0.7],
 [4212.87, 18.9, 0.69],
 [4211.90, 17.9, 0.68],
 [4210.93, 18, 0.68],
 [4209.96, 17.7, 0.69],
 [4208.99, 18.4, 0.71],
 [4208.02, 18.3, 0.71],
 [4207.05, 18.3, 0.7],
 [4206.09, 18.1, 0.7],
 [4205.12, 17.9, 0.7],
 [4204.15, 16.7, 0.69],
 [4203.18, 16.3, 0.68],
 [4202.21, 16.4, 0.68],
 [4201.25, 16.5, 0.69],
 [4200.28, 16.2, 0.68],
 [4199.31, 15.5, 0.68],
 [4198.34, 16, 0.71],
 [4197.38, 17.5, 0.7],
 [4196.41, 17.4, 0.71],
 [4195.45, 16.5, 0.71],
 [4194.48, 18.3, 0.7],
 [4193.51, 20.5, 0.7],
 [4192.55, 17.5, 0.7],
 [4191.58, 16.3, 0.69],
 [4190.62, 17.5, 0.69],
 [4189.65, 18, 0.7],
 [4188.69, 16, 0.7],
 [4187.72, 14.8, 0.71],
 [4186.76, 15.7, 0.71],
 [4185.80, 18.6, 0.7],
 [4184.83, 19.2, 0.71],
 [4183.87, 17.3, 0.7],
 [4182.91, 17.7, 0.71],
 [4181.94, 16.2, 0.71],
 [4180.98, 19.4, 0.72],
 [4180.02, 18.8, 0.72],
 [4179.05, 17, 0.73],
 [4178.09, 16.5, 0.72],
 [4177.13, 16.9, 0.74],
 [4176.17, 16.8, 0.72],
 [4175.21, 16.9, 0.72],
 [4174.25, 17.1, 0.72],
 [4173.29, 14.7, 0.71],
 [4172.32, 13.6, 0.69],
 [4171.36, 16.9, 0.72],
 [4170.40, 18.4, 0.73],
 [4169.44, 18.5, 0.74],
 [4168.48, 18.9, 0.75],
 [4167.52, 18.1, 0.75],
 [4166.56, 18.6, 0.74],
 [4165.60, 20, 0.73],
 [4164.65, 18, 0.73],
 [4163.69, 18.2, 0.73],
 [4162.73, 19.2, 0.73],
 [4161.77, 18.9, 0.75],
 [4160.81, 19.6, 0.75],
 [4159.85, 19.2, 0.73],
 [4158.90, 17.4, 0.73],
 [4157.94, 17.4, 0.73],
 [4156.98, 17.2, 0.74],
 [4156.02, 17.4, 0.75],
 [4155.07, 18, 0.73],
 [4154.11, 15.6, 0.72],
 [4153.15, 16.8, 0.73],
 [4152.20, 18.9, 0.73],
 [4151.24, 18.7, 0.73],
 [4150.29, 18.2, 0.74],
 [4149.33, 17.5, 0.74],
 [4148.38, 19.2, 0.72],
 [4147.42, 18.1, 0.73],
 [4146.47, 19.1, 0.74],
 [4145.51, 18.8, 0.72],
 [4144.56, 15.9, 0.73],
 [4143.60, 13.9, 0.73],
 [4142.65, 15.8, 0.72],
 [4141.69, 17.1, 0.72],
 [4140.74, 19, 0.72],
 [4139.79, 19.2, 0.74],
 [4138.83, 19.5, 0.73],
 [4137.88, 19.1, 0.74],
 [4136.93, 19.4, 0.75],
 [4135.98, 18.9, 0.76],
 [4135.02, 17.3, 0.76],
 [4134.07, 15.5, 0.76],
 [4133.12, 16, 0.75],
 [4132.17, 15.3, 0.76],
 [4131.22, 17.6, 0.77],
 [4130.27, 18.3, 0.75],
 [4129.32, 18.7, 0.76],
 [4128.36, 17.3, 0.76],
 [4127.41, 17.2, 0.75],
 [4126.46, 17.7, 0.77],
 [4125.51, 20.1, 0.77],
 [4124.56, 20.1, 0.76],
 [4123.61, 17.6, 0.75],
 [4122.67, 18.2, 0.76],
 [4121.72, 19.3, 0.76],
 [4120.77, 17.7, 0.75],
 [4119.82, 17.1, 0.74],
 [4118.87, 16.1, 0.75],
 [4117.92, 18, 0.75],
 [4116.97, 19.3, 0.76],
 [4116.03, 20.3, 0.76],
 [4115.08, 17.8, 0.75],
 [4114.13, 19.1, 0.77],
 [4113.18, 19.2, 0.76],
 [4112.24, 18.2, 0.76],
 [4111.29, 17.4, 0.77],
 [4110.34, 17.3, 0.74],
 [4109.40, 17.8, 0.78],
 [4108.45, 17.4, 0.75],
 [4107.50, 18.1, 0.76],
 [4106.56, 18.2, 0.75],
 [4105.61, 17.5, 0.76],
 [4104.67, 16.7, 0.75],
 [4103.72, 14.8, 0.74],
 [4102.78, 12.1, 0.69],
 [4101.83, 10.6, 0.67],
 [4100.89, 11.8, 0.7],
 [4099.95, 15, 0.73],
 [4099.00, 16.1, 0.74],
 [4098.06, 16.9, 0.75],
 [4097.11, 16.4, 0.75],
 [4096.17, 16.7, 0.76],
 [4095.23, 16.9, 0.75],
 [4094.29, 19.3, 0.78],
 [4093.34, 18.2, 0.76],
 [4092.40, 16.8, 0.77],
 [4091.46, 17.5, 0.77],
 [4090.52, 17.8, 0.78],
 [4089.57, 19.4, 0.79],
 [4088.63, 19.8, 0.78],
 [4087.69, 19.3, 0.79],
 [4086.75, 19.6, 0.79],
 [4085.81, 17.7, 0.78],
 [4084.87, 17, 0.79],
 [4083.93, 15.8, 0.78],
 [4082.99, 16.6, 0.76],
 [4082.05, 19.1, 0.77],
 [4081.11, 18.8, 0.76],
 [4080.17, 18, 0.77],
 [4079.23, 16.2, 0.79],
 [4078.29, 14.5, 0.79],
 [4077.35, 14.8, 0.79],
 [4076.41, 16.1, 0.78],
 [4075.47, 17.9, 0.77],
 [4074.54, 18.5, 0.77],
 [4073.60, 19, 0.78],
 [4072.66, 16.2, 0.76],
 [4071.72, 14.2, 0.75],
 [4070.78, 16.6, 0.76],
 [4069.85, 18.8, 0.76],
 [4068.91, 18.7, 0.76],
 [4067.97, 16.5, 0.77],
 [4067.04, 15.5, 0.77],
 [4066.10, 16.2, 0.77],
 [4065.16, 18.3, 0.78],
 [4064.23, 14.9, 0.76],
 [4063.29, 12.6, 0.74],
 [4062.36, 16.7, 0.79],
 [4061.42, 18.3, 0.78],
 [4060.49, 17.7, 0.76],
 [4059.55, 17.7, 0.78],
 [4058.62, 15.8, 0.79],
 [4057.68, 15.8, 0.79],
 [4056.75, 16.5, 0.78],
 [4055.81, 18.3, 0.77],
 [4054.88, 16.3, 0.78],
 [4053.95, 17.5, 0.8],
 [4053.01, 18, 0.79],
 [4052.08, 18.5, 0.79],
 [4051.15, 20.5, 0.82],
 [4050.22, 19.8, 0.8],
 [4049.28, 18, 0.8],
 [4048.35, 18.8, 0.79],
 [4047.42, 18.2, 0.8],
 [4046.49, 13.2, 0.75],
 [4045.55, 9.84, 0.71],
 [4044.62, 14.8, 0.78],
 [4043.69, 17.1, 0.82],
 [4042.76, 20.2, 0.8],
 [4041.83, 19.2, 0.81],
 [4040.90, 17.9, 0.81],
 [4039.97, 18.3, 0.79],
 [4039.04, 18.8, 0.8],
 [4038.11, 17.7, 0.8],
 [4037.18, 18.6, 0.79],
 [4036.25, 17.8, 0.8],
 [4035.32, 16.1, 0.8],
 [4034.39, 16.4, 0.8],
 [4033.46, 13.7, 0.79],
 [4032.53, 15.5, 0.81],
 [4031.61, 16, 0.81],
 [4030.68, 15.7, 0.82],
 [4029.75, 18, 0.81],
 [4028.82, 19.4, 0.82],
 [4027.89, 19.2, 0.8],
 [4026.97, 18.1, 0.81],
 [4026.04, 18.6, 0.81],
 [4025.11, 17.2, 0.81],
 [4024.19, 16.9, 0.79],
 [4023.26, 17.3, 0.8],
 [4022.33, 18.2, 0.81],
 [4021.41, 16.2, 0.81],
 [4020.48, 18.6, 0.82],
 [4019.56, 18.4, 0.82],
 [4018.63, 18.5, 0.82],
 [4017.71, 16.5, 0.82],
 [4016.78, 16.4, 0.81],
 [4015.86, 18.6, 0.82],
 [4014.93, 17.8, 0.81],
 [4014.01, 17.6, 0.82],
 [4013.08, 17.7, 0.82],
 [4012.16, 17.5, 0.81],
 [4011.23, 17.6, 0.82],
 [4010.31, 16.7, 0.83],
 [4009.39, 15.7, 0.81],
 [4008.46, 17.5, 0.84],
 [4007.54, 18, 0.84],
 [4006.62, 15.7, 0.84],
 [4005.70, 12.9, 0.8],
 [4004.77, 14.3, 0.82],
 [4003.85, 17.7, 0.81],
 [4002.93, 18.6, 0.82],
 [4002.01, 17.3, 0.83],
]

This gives -0.04 mag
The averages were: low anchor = 17.3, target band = 17.6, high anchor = 16.4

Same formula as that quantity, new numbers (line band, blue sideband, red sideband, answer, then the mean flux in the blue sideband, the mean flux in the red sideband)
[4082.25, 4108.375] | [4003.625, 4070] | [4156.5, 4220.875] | 0.031 mag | 17.1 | 17.5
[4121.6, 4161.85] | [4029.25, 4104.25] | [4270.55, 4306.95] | -0.109 mag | 16.9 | 14.8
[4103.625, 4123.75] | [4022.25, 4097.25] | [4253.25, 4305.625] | -0.070 mag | 17.3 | 15.4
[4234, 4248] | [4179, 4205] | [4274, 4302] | -0.069 mag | 17.2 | 15.4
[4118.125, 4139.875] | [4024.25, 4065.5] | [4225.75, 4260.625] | -0.066 mag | 17.2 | 16.5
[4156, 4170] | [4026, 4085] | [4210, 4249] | -0.091 mag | 17.1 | 16.9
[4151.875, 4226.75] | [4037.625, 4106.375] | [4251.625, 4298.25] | -0.061 mag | 17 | 16.1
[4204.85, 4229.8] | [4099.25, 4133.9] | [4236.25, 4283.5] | -0.012 mag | 17.2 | 16.5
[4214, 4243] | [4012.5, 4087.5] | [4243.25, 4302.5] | -0.035 mag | 17.2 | 15.9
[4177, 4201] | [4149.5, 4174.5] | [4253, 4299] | 0.009 mag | 17.8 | 16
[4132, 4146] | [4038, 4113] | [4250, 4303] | -0.052 mag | 17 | 15.7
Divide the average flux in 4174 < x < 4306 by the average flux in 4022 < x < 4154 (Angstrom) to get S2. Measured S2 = 0.95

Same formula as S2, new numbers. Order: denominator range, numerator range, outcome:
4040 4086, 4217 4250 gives 0.98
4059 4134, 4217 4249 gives 0.97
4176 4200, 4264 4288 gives 0.93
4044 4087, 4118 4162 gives 1.06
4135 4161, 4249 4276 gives 0.90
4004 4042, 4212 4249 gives 0.98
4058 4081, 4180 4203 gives 1.03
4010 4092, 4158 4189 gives 1.02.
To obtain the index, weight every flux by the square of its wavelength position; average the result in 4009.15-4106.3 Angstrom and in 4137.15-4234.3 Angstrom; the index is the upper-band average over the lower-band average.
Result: 1.1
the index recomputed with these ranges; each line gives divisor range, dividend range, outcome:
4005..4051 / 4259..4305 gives 1.00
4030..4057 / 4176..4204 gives 1.07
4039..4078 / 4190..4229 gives 1.07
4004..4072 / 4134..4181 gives 1.10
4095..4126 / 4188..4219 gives 1.06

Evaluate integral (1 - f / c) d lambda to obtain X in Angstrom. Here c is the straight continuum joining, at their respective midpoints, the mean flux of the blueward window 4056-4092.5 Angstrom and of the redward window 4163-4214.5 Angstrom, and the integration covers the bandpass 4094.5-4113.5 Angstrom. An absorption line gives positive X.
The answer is 1.0 Angstrom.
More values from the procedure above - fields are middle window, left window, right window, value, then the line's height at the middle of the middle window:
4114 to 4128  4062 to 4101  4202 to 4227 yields -1.1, 17.1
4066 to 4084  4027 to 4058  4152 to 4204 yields 0.4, 17.3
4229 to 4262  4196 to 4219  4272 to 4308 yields -1.3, 16.2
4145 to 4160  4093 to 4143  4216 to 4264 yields -0.6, 17.2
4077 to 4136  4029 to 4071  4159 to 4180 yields 0.1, 17.4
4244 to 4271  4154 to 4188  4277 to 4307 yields -1.9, 15.6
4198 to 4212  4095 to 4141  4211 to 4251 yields -0.2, 17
